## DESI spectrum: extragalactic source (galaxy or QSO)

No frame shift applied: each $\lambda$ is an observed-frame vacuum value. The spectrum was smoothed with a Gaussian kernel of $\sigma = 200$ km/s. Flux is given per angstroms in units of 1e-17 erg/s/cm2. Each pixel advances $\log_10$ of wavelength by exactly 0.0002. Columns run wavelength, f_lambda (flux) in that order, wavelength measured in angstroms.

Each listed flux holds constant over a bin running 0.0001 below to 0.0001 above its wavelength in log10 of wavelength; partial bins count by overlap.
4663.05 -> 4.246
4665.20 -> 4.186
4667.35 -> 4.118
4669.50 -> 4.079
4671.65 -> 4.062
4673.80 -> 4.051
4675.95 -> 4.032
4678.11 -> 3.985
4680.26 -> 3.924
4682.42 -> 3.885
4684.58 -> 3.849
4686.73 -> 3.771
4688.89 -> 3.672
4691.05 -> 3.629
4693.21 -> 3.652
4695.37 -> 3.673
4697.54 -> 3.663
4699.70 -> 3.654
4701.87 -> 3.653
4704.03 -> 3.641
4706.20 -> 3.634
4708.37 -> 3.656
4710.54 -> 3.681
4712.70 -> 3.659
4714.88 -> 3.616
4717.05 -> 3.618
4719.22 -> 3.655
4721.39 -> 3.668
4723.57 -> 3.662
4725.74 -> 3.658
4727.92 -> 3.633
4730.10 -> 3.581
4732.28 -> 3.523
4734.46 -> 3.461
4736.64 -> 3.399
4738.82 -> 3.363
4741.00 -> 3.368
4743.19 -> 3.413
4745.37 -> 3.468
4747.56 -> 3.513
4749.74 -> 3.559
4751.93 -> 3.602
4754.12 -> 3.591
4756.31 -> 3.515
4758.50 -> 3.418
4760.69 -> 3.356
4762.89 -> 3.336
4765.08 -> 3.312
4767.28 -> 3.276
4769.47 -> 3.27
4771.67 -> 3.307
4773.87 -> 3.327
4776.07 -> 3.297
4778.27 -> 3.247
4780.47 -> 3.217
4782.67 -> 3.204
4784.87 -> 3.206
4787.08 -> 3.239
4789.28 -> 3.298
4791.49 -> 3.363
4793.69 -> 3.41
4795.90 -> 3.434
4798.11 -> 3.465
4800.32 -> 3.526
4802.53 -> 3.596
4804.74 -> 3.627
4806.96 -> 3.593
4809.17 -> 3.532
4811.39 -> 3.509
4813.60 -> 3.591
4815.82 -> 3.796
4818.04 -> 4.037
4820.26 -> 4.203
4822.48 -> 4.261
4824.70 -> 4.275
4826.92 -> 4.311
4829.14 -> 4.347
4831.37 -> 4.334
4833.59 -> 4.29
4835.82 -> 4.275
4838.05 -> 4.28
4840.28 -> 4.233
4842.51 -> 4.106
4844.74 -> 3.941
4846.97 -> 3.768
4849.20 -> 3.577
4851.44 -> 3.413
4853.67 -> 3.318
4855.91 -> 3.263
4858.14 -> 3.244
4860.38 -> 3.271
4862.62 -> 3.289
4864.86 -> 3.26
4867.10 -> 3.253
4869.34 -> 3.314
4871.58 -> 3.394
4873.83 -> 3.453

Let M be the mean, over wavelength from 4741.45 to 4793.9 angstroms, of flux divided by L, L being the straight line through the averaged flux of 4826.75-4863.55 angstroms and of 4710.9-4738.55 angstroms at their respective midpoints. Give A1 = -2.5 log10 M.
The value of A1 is 0.10 mag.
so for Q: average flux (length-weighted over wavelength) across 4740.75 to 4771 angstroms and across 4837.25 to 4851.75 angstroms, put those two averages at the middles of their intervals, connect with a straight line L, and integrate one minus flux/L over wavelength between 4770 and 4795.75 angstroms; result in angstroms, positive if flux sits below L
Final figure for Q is 2.1 angstroms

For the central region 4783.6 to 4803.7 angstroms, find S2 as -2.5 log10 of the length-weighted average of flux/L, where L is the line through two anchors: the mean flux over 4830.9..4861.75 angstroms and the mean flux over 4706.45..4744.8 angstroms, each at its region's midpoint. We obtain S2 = 0.092 mag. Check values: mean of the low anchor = 3.57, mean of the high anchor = 3.79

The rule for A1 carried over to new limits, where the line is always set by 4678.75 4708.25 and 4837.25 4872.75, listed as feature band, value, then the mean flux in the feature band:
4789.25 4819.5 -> 0.01 mag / 3.57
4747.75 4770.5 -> 0.07 mag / 3.43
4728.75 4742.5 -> 0.07 mag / 3.45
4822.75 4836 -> -0.20 mag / 4.31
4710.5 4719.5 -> 0.02 mag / 3.64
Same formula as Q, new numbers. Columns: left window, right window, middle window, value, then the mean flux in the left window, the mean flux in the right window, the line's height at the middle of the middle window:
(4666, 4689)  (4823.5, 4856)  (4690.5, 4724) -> 2.7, 3.96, 4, 3.97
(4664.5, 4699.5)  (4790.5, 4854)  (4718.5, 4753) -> 3.0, 3.88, 3.85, 3.87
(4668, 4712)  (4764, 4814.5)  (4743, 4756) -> 0.1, 3.79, 3.38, 3.55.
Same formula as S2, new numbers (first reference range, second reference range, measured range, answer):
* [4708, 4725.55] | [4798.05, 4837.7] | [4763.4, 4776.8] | 0.15 mag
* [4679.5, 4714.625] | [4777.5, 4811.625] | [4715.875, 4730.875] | -0.01 mag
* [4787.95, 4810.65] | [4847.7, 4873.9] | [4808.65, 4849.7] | -0.19 mag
